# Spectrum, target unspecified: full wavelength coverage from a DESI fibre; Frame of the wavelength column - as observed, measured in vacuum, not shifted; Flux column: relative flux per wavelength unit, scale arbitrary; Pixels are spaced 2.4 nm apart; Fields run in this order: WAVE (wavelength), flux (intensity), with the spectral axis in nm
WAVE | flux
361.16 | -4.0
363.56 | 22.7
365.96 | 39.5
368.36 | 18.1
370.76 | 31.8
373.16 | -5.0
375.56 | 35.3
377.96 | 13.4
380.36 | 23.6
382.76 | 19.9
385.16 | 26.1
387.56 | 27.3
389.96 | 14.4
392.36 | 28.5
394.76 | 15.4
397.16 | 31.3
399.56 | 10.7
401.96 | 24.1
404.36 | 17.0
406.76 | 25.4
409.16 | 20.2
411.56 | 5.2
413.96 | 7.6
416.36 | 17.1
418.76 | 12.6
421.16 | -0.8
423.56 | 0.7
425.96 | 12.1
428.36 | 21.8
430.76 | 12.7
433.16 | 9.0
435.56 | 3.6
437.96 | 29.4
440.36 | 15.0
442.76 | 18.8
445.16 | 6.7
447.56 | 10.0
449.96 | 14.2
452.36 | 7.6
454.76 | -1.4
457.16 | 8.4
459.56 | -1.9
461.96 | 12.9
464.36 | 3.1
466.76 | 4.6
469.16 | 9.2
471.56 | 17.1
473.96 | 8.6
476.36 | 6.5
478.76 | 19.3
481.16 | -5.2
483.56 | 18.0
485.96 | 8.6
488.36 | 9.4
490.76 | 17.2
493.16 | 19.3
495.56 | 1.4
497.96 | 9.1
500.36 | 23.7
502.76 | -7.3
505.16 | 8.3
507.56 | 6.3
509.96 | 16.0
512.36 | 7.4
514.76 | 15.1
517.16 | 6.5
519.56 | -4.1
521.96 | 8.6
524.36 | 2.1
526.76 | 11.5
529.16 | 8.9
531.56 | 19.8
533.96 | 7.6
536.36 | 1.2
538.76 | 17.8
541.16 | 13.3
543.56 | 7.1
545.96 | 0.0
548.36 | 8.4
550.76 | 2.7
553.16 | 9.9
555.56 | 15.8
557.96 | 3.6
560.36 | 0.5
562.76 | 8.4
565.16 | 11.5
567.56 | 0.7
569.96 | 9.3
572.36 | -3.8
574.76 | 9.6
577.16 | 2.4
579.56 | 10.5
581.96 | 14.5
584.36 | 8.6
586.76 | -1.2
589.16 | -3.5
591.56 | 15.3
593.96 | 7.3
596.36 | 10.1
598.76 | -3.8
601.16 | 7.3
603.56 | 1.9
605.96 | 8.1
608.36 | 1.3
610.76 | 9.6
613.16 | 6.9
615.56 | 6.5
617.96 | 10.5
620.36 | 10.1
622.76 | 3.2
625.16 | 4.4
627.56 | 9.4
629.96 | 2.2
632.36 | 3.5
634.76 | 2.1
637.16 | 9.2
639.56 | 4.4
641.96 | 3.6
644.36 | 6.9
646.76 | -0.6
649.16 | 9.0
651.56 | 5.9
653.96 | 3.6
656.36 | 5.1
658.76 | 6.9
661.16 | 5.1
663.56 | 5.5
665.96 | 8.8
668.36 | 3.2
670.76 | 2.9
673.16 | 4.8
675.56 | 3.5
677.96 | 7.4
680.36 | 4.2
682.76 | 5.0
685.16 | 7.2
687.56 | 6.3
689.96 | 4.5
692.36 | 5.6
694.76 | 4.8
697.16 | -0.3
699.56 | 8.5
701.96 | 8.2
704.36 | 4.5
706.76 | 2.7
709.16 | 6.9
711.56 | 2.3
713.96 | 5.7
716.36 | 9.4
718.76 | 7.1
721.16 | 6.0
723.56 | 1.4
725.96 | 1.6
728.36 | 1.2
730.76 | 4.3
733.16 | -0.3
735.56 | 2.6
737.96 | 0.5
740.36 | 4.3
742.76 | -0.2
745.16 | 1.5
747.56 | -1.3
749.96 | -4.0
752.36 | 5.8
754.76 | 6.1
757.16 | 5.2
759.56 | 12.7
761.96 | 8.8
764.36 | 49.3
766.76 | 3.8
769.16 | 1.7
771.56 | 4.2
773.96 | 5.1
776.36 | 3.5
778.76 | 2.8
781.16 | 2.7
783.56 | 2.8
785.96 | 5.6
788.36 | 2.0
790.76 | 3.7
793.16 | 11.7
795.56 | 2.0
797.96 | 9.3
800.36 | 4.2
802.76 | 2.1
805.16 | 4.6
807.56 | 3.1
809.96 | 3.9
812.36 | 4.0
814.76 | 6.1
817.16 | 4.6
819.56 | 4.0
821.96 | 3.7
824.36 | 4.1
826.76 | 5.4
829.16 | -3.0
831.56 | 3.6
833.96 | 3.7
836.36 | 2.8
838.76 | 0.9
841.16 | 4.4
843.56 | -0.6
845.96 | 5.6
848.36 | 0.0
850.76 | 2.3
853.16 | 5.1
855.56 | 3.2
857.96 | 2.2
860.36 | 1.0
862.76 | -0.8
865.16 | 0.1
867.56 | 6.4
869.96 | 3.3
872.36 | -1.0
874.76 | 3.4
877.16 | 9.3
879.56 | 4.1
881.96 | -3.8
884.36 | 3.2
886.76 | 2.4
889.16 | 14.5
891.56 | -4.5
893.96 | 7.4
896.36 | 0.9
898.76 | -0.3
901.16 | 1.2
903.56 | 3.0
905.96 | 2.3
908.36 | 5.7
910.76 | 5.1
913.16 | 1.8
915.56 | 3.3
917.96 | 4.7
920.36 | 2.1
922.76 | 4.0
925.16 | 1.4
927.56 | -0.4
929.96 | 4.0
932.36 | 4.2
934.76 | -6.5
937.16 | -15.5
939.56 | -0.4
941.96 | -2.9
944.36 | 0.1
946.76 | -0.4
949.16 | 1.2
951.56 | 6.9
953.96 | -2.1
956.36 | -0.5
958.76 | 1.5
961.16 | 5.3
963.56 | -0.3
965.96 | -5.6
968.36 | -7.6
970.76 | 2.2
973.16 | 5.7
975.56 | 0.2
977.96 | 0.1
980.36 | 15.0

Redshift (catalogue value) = 1.050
